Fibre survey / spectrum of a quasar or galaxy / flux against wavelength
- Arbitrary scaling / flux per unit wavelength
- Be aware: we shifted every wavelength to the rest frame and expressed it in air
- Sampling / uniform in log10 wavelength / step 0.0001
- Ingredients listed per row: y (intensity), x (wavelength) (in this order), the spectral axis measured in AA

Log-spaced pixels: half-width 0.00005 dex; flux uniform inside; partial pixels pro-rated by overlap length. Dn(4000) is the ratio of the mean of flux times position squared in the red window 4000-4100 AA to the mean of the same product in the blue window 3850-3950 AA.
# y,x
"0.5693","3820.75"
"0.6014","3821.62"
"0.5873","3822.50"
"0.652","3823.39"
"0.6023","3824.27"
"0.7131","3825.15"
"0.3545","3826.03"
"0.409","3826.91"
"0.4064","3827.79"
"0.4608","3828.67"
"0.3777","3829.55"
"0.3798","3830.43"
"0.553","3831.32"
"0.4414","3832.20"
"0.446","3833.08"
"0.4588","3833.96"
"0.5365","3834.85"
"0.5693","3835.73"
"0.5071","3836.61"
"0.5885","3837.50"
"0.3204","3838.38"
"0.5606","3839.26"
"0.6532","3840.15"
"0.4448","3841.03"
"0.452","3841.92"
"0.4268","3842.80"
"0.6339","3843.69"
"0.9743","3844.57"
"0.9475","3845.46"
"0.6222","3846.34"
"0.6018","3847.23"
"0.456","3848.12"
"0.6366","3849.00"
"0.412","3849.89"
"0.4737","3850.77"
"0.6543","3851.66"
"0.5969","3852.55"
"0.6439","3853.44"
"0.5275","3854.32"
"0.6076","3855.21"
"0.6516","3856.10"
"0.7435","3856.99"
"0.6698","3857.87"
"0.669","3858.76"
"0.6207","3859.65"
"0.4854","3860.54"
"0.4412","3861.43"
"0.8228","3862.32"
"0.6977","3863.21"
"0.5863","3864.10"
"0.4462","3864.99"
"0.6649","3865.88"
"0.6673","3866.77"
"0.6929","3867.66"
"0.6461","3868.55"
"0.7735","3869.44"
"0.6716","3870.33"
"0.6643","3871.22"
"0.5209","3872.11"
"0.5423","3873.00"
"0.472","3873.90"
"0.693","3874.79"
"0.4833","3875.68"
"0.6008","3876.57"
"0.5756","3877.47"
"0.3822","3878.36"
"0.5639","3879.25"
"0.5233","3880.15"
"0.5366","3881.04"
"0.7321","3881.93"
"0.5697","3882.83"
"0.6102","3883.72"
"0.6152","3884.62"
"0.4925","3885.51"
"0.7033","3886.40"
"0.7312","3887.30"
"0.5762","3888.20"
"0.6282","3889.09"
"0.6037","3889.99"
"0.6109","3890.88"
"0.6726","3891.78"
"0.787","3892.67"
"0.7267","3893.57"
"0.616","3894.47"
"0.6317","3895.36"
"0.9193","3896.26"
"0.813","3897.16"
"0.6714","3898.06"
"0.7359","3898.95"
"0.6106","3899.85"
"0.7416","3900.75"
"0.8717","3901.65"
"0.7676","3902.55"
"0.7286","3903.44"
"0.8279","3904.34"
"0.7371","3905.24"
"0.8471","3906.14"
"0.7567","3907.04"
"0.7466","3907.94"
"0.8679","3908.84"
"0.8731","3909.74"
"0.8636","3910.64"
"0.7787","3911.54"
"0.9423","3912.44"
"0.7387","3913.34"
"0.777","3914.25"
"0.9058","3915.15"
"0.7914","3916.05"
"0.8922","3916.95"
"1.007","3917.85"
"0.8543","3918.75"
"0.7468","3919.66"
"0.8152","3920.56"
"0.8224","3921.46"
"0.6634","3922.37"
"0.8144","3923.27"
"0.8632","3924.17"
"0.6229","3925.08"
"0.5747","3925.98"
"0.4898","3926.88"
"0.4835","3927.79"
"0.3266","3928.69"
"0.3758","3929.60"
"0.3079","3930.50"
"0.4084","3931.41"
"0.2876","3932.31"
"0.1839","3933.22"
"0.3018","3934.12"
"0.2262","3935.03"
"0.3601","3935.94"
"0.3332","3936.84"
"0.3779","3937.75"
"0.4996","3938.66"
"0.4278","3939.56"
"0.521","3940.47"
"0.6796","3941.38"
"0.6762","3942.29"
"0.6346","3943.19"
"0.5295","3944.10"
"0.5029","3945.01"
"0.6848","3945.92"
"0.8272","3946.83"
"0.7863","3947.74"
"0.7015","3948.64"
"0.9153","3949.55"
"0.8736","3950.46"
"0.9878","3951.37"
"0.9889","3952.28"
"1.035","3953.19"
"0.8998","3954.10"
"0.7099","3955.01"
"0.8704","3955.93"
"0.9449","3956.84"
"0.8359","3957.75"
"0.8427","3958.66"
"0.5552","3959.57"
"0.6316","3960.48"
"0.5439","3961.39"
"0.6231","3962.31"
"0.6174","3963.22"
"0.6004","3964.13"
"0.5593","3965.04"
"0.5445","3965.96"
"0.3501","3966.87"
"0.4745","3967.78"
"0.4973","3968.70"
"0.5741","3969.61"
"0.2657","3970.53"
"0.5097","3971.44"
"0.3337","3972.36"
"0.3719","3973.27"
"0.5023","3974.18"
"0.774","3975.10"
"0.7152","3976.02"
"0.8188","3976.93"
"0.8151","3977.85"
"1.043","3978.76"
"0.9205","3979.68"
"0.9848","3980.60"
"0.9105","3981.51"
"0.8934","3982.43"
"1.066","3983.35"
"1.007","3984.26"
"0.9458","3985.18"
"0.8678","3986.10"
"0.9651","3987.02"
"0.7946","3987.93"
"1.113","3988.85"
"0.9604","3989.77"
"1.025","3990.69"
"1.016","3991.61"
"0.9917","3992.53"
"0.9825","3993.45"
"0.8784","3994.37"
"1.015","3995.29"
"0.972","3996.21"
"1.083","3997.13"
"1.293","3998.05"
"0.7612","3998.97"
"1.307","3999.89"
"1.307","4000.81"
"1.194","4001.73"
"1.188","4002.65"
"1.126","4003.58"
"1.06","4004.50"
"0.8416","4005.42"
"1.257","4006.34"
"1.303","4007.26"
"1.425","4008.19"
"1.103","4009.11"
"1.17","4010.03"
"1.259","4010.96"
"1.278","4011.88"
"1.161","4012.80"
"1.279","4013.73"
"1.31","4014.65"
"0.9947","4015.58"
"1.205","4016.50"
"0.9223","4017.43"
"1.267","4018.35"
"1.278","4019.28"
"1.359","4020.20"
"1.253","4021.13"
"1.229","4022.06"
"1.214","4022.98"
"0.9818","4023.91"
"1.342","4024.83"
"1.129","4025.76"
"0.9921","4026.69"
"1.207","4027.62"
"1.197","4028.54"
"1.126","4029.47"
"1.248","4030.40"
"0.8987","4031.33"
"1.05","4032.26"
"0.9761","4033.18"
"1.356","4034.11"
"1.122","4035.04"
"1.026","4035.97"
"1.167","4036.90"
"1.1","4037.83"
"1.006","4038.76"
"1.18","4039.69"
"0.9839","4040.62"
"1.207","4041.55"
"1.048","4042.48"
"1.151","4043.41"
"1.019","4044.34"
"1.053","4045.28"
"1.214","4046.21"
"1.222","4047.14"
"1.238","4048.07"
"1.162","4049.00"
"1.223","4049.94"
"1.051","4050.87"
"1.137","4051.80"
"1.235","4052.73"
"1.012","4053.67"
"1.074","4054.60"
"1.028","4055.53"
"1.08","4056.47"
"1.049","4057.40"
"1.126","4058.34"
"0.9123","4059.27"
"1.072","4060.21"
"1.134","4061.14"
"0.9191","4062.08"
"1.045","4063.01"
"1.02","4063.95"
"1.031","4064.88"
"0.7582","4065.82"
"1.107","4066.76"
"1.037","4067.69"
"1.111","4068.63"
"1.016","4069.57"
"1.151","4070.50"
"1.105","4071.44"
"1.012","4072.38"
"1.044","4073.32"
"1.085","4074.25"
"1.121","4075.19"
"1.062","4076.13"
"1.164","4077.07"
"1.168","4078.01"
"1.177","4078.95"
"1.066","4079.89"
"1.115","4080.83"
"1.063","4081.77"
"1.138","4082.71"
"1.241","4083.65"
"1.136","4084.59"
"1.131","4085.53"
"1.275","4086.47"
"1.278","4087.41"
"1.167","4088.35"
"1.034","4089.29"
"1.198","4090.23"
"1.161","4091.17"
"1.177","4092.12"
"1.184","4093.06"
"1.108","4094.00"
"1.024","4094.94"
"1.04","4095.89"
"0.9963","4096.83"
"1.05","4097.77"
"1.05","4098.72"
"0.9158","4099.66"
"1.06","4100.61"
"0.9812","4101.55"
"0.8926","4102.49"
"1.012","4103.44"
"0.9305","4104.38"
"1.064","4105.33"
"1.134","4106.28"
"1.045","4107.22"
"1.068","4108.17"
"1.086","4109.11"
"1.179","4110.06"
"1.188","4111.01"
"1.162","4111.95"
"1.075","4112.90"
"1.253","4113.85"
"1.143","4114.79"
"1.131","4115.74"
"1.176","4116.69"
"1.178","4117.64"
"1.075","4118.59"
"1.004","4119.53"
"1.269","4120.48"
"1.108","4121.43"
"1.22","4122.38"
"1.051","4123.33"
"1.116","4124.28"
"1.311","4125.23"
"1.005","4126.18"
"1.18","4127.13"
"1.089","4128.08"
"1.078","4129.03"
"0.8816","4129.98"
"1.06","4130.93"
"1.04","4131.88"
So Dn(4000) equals 1.89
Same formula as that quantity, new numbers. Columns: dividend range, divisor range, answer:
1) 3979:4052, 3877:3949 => 1.80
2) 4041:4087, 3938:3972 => 1.74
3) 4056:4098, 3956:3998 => 1.47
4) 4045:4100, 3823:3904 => 2.02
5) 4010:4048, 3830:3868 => 2.17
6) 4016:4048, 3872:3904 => 1.91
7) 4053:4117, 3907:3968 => 1.76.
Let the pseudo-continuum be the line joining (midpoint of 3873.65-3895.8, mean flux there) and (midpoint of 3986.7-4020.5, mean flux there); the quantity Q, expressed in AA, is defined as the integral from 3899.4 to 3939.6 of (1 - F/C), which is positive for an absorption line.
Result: 4.9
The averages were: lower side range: 0.607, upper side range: 1.12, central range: 0.652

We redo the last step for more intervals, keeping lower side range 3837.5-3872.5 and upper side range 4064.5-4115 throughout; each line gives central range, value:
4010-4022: -3.5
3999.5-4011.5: -3.6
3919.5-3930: 1.7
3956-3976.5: 6.2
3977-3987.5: -0.9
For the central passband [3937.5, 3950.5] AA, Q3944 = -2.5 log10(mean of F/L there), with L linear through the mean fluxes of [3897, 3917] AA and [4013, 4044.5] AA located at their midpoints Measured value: 0.37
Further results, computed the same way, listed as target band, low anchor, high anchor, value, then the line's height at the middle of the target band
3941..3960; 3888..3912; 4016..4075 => 0.11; 0.869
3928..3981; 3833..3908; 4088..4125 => 0.29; 0.795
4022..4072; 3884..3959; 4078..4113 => -0.12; 0.984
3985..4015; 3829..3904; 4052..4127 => -0.22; 0.899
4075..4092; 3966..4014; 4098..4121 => -0.10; 1.05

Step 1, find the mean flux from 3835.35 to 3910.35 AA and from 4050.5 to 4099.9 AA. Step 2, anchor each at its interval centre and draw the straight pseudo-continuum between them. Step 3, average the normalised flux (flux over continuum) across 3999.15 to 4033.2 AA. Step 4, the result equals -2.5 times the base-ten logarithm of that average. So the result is -0.222 mag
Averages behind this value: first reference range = 0.639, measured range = 1.17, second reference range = 1.09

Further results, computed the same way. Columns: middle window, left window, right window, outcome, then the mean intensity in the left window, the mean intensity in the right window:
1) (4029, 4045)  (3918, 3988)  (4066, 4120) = -0.19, 0.66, 1.1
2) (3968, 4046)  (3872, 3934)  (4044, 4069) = -0.09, 0.666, 1.08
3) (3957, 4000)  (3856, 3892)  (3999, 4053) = 0.25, 0.61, 1.16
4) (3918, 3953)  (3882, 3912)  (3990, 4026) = 0.40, 0.72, 1.15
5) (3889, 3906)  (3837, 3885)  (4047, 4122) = -0.07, 0.597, 1.1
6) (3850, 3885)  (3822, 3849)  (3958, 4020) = 0.03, 0.54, 0.917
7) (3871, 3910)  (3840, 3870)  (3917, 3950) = -0.12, 0.619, 0.577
